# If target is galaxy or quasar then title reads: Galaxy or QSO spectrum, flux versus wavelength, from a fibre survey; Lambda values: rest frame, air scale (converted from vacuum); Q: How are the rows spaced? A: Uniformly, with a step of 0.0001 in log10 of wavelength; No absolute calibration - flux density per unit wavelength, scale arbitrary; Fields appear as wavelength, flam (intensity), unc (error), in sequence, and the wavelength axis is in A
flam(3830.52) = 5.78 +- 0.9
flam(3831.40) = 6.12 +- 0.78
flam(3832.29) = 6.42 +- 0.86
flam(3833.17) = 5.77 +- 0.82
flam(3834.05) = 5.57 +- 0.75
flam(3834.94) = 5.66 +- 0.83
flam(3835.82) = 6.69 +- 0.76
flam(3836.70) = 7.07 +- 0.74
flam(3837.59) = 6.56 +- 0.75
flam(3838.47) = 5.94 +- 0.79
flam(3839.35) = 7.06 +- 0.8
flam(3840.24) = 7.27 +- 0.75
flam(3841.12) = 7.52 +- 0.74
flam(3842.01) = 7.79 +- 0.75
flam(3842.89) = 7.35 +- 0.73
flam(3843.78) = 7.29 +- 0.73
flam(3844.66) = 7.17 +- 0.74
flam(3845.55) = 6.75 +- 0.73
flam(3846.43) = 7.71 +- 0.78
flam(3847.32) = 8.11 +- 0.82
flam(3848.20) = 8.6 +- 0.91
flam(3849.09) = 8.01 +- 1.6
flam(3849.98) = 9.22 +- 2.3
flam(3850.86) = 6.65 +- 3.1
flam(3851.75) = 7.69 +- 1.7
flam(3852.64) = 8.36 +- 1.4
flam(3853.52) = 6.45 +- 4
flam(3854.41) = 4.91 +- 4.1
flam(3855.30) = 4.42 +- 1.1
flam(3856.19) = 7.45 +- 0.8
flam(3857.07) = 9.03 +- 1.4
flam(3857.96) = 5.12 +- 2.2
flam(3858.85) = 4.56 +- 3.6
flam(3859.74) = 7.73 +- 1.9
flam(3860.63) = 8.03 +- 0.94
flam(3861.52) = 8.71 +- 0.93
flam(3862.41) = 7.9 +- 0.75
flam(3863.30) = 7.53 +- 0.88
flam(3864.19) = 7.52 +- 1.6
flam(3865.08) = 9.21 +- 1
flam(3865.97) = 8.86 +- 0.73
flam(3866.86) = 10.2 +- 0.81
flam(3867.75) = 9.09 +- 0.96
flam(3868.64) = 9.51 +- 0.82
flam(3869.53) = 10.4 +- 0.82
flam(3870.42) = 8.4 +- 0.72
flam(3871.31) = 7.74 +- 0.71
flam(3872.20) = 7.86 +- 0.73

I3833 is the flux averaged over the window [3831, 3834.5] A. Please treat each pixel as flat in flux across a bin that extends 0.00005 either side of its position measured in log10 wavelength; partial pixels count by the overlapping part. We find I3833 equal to 5.95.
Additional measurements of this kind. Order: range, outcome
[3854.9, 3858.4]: 6.54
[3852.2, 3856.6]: 6.31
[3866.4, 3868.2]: 9.65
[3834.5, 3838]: 6.49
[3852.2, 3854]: 7.38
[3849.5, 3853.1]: 7.98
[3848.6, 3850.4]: 8.57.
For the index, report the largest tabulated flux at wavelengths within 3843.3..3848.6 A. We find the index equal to 8.6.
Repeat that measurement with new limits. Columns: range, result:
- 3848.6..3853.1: 9.22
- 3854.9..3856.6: 7.45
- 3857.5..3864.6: 8.71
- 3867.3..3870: 10.4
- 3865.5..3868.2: 10.2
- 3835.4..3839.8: 7.07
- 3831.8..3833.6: 6.42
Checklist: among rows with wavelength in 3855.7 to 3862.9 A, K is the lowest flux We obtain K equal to 4.56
